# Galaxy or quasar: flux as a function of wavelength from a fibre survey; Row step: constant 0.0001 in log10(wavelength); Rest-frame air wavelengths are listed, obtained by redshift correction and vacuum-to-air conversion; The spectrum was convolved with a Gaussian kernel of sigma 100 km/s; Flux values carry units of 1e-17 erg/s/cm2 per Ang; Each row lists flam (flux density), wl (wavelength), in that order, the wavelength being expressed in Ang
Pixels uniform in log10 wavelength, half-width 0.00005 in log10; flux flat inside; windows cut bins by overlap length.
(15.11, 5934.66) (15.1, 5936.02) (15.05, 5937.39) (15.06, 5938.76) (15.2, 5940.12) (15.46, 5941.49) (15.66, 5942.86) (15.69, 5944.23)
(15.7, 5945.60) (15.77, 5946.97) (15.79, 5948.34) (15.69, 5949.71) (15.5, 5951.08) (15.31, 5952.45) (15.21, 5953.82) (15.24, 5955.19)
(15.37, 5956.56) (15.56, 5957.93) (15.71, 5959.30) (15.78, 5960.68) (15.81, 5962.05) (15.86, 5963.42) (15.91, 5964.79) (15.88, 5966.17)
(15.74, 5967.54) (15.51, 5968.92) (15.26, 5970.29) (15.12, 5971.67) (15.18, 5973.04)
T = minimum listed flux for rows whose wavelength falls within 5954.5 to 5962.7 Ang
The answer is 15.24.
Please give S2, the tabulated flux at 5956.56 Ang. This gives 15.37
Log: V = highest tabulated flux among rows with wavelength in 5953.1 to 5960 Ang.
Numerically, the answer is 15.71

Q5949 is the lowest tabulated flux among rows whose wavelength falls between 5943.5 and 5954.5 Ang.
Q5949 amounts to 15.21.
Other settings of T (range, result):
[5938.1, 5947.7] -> 15.06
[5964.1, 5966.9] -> 15.88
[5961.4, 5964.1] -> 15.81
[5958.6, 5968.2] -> 15.71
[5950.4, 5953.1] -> 15.31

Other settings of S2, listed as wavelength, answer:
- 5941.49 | 15.46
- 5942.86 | 15.66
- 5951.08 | 15.5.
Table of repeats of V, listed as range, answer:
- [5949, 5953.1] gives 15.69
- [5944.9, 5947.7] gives 15.77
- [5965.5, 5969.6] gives 15.88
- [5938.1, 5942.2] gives 15.46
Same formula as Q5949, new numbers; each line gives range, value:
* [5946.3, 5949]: 15.77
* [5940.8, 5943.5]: 15.46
